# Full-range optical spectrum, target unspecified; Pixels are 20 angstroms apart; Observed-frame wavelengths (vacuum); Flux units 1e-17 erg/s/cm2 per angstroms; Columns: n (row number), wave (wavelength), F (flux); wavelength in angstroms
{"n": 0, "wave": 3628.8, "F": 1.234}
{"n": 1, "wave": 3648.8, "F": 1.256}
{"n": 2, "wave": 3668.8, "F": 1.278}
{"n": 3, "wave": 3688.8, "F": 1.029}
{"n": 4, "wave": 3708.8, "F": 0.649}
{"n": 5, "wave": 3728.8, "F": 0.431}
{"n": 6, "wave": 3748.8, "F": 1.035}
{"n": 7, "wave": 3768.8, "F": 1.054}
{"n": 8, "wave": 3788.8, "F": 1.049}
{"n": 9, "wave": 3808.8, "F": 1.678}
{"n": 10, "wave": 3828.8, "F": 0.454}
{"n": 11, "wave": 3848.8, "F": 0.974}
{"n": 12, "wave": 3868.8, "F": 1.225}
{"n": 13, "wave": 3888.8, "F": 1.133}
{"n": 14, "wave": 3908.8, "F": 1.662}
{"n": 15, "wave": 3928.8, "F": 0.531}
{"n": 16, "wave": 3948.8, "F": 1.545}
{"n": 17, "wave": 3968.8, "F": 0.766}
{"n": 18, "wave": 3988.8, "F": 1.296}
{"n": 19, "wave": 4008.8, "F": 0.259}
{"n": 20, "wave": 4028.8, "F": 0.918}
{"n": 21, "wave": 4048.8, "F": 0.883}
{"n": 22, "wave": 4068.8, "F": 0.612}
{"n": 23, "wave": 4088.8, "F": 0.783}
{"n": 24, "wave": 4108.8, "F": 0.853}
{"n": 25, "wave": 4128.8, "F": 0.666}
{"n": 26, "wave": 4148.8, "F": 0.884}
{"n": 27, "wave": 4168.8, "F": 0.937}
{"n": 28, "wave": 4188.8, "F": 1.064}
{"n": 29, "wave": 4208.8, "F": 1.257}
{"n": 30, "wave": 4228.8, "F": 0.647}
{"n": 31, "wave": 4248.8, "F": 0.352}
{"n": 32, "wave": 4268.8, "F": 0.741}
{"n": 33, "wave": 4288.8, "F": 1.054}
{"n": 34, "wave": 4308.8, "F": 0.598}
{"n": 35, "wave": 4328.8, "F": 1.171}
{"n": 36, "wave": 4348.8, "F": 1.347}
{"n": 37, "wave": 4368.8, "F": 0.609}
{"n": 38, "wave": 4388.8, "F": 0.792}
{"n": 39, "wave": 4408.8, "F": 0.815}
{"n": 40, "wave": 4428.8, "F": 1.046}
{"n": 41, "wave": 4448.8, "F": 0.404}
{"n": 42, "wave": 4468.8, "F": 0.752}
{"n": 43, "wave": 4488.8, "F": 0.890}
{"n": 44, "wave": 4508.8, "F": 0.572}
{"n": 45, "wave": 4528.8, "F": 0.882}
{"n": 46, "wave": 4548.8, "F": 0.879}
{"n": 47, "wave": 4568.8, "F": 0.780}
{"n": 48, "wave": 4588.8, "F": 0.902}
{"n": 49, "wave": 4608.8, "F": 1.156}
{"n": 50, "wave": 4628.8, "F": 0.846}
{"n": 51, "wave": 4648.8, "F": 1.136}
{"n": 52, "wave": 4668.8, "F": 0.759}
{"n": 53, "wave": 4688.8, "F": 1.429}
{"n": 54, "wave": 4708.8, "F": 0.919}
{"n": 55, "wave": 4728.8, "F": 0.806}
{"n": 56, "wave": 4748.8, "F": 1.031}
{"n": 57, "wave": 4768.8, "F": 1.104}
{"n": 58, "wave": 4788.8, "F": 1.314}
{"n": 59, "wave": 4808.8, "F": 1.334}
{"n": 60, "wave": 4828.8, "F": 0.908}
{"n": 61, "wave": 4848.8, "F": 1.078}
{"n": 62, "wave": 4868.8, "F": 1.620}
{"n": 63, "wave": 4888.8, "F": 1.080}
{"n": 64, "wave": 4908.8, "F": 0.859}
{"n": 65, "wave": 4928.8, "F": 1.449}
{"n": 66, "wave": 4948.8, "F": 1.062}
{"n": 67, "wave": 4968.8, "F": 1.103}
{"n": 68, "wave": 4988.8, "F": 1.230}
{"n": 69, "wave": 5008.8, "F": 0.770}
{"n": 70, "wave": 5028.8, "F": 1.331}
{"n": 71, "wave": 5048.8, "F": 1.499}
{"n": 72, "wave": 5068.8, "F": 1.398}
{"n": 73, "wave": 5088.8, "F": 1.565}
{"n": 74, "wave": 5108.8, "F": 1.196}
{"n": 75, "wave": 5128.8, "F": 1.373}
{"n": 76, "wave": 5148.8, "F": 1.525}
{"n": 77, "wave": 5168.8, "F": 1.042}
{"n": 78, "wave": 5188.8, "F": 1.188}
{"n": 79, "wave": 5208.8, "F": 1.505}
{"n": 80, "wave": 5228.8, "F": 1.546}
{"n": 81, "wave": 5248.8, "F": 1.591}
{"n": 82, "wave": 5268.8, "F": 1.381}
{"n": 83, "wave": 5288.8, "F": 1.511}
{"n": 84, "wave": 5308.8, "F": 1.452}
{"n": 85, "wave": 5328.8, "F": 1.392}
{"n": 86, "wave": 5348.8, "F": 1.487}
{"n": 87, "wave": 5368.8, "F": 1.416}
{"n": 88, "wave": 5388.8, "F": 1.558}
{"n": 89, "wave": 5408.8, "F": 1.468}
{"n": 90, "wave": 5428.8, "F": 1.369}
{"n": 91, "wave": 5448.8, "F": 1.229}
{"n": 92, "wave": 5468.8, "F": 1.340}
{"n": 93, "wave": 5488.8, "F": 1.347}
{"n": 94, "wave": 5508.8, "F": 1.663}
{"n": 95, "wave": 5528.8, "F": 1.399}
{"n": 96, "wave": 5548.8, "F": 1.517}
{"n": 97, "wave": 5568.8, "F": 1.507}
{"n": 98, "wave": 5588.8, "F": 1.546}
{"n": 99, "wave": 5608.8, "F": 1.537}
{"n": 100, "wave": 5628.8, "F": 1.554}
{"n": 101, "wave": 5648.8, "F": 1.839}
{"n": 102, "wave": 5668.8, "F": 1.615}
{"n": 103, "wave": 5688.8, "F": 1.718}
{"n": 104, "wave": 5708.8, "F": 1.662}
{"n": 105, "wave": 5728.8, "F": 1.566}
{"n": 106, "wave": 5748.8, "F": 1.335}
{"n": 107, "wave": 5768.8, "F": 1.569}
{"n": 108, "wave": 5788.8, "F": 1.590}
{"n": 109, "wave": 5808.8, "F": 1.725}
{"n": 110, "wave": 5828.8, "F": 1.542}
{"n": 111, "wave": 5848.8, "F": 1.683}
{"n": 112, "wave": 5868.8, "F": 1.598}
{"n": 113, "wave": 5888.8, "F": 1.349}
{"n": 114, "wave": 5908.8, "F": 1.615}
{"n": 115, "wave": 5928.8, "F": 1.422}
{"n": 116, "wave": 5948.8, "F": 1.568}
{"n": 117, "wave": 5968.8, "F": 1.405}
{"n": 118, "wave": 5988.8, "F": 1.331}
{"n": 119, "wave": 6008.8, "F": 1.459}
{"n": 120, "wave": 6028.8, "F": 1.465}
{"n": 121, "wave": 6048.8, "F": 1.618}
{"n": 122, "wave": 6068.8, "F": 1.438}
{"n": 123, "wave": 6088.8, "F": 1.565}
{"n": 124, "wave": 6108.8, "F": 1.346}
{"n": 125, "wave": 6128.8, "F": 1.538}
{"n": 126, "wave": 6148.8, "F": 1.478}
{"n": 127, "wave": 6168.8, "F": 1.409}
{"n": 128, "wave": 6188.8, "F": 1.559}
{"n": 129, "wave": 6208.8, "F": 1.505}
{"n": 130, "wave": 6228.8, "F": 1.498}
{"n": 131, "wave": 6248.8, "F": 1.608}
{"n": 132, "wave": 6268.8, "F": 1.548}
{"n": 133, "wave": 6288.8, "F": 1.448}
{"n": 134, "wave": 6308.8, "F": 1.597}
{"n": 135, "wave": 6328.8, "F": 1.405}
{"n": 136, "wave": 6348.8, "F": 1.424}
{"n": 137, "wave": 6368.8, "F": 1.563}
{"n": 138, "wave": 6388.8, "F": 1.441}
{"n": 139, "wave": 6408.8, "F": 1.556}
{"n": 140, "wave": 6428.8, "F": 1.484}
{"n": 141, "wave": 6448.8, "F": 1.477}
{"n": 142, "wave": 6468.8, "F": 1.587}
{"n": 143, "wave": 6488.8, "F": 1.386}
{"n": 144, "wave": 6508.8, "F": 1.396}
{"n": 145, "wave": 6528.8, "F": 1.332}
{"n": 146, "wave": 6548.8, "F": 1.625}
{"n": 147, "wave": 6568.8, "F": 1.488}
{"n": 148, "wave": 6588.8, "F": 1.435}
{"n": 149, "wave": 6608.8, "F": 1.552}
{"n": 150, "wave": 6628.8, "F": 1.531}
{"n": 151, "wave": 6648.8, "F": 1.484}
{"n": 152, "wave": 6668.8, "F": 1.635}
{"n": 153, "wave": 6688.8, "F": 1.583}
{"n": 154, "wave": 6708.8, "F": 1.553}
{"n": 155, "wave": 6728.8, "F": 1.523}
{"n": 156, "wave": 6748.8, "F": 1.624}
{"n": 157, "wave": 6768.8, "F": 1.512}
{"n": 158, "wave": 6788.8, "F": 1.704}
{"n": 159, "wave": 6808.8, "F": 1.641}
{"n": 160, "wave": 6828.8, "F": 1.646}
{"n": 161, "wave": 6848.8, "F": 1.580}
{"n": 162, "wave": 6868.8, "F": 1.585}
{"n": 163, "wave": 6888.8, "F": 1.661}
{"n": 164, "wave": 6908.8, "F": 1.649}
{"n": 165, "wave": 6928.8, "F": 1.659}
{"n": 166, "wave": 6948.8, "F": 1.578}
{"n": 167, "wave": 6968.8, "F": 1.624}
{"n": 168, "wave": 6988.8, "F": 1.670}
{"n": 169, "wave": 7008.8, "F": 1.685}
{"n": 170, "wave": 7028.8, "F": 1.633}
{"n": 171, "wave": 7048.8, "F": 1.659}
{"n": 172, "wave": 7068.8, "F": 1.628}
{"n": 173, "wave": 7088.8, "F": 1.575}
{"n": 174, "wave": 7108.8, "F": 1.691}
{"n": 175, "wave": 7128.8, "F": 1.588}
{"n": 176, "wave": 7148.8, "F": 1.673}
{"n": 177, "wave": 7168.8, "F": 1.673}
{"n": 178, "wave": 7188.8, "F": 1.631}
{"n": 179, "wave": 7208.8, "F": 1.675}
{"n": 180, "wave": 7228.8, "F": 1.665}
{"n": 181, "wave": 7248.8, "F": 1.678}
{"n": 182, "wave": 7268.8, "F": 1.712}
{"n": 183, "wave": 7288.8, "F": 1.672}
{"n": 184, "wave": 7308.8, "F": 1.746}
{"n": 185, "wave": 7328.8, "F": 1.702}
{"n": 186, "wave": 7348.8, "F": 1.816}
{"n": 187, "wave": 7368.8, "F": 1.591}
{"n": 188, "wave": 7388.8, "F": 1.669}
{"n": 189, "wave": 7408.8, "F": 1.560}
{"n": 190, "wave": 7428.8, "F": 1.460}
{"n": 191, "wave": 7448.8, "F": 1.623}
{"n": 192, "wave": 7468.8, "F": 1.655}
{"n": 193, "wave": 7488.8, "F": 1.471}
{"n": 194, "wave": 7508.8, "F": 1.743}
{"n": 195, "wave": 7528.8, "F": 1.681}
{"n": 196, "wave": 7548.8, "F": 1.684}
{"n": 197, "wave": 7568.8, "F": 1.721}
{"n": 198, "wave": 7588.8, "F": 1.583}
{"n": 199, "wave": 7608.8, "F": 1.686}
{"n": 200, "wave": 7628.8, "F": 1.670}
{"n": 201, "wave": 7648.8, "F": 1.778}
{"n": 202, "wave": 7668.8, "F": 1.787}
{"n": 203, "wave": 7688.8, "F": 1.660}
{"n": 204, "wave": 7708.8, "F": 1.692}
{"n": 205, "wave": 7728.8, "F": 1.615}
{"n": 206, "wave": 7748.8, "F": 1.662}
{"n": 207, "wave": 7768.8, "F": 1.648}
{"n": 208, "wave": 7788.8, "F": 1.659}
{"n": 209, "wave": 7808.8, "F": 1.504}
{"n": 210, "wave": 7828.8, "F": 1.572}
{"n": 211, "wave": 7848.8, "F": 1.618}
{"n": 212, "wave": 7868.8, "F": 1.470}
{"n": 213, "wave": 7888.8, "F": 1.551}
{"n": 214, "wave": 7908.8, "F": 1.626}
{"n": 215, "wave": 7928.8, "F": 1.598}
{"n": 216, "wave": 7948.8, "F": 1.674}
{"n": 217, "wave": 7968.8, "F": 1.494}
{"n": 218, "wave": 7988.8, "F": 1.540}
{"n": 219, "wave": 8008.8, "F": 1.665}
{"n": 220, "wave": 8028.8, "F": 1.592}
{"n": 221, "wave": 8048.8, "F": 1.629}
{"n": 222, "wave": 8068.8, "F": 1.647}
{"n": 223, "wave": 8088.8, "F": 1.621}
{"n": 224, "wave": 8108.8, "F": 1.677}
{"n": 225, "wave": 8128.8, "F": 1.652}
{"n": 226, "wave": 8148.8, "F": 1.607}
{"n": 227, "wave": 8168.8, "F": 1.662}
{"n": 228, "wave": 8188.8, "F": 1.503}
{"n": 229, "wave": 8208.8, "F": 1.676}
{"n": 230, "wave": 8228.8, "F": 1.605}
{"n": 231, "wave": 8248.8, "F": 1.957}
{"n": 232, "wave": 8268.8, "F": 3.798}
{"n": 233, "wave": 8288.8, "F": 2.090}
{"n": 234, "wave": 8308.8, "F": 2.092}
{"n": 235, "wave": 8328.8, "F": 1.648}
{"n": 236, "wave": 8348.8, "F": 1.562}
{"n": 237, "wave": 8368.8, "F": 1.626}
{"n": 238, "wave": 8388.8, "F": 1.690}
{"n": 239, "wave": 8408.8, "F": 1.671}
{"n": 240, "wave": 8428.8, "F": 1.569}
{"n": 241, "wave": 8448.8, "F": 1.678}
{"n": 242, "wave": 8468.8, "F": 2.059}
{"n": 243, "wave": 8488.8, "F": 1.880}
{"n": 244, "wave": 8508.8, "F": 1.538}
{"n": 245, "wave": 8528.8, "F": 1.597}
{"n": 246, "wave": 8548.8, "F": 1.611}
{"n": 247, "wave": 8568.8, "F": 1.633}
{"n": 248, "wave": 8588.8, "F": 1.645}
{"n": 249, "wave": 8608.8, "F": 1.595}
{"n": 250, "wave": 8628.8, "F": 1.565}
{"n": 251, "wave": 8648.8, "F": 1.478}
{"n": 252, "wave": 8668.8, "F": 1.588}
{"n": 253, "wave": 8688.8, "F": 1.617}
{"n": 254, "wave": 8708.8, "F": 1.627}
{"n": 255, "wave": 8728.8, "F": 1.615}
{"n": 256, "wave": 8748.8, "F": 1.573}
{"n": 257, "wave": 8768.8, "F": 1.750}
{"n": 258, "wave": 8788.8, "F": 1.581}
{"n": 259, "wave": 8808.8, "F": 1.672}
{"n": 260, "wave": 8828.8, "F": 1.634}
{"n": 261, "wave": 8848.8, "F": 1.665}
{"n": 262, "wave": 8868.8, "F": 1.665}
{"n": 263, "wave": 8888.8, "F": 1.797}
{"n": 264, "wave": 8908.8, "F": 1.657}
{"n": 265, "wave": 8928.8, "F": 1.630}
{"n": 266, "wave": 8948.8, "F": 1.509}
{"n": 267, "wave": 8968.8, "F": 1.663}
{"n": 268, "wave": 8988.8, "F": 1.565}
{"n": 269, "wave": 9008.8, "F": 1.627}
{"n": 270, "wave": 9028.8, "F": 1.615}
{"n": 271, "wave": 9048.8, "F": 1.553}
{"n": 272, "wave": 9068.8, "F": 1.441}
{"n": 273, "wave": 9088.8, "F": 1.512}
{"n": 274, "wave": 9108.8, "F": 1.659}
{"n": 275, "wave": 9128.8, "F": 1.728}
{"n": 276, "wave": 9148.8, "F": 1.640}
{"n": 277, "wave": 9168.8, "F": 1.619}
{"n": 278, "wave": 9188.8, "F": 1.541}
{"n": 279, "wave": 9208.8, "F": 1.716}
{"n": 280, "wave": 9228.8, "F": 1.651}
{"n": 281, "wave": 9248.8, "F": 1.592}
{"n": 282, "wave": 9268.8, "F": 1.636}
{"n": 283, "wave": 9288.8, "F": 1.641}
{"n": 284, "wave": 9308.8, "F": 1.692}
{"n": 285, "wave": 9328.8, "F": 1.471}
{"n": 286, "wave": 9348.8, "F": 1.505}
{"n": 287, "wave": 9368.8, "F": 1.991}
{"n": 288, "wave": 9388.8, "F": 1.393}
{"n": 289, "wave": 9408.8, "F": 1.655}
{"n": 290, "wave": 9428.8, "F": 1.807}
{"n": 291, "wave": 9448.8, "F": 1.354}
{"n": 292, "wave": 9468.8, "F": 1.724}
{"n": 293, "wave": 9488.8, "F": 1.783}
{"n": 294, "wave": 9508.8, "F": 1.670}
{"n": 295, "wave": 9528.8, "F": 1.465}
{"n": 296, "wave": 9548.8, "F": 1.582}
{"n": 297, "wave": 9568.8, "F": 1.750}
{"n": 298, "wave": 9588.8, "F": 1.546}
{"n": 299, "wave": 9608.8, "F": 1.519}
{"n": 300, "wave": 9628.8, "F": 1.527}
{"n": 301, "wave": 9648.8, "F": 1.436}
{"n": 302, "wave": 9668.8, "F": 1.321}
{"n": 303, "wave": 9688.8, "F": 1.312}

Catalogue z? 0.26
